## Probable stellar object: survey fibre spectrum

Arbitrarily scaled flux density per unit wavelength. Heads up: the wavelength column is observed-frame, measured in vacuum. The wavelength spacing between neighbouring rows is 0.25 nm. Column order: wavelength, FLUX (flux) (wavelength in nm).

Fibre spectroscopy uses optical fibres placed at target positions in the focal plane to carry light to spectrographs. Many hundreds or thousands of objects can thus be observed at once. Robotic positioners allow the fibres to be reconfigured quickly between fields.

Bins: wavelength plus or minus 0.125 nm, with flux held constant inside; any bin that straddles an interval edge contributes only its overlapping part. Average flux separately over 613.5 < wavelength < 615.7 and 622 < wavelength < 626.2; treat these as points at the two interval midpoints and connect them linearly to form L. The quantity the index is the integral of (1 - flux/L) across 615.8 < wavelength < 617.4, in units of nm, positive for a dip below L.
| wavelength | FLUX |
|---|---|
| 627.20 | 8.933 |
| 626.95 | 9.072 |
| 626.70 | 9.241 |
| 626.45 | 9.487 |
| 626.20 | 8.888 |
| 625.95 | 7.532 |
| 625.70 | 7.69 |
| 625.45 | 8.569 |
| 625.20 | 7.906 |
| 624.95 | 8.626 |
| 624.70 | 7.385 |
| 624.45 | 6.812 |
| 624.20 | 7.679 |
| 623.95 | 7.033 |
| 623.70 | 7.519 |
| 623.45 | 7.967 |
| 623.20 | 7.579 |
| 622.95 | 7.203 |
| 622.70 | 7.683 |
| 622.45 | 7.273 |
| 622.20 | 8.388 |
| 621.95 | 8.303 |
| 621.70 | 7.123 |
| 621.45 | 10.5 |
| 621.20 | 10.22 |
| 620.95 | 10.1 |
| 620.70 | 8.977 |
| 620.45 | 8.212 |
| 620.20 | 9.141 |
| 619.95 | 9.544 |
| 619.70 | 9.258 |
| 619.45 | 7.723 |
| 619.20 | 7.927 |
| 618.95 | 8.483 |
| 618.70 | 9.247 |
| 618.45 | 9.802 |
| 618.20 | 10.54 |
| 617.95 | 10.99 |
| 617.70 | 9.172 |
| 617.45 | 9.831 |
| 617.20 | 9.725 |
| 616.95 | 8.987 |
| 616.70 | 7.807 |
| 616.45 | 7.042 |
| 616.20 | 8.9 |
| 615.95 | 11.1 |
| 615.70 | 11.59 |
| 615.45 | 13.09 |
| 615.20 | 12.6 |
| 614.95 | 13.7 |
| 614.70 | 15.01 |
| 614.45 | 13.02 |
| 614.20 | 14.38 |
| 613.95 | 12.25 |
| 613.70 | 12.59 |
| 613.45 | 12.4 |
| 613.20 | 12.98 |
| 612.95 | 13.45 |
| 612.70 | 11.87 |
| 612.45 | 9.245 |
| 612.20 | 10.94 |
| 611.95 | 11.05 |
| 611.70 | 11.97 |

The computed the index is 0.403 nm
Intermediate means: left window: 13.2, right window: 7.72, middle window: 9.01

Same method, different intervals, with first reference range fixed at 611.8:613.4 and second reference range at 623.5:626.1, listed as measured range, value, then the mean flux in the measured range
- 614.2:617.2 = -0.16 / 11.2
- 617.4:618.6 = -0.02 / 10.1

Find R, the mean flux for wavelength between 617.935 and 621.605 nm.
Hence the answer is 9.31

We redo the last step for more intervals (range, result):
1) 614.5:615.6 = 13.5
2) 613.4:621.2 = 10.4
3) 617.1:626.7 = 8.59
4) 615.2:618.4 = 10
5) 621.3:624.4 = 7.85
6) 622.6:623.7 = 7.6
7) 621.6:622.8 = 7.77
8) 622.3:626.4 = 7.75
